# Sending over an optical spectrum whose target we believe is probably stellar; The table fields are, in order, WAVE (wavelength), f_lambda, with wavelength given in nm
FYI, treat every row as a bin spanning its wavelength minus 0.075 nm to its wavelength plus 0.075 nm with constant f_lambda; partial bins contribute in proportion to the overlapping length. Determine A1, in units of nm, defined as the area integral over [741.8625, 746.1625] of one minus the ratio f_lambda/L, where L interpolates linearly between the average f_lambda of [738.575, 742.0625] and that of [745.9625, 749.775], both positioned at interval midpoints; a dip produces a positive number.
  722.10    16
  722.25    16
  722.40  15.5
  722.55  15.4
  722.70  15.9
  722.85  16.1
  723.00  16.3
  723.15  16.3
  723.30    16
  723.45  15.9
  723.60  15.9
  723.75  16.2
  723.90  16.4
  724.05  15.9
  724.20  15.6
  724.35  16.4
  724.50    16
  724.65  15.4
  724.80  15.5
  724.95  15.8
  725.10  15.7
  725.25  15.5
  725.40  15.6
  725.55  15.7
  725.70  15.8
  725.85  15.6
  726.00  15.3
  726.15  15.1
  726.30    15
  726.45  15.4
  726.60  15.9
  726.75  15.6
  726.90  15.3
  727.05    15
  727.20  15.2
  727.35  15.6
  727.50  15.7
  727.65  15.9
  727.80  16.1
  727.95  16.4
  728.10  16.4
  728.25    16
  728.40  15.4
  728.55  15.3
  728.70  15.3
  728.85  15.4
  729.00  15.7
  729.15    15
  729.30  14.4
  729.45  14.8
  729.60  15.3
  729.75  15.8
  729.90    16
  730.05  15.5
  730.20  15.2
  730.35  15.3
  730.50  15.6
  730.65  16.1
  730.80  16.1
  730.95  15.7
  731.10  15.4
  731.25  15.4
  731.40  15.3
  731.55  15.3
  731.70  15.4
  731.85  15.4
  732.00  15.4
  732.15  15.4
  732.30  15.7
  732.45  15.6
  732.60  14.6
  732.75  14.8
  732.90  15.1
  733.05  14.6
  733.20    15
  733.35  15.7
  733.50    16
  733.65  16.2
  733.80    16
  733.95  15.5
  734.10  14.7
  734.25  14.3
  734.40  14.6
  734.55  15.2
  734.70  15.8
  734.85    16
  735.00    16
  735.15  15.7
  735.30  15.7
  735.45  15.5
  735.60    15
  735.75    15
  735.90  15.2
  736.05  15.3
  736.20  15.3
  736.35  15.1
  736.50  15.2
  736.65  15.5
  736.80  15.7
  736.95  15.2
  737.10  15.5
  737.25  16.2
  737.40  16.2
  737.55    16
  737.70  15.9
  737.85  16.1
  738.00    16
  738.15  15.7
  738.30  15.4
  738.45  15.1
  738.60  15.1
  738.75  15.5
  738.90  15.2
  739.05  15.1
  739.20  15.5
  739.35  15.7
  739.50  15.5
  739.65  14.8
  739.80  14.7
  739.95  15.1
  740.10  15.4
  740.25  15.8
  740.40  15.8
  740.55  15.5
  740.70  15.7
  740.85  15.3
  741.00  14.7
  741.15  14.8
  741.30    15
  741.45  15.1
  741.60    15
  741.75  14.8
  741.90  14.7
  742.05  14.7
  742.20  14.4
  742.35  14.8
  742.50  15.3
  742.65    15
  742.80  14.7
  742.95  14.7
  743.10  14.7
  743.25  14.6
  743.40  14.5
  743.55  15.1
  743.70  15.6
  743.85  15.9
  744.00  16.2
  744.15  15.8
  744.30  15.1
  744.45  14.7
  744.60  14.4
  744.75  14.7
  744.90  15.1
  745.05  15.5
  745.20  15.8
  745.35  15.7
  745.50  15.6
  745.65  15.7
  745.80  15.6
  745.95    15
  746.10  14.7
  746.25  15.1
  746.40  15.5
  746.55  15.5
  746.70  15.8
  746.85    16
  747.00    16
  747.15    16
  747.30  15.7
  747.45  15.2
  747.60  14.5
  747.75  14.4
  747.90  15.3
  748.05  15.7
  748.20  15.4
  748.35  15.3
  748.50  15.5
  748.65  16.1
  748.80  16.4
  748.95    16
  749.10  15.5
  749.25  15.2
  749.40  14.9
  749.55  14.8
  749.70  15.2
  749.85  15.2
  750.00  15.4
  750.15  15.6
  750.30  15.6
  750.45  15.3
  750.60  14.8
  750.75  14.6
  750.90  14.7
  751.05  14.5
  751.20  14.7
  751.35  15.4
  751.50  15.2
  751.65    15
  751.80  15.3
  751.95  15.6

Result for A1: 0.05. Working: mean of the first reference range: 15.2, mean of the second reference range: 15.4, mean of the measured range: 15.1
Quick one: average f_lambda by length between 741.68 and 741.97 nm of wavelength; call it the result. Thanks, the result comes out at 14.8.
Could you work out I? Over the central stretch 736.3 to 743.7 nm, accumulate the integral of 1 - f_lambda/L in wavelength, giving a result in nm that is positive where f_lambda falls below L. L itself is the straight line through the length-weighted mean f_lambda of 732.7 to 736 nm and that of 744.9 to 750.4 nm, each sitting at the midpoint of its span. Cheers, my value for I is 0.07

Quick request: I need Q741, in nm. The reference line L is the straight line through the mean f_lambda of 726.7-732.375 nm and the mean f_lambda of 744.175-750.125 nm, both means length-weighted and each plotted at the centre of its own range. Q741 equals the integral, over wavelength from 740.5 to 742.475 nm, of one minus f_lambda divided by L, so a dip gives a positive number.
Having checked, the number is 0.06 nm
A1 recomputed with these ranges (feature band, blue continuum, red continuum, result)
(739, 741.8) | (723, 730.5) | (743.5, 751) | 0.04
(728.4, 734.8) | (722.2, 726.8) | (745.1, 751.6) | 0.12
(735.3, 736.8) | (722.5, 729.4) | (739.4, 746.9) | 0.01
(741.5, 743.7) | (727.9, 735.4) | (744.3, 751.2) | 0.08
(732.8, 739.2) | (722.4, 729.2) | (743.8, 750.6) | 0.05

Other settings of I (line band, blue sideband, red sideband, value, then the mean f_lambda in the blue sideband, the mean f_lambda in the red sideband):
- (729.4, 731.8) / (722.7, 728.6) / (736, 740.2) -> 0.02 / 15.8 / 15.5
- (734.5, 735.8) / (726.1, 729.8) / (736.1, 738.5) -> 0.00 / 15.5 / 15.6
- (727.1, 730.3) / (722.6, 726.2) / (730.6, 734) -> 0.02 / 15.8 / 15.5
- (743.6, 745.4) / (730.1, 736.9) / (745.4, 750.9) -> 0.00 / 15.4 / 15.4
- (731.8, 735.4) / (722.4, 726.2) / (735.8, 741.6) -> 0.04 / 15.8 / 15.4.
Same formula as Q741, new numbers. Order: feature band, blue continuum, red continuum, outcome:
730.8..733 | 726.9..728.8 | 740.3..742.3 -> 0.02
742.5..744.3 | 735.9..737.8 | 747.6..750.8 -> 0.03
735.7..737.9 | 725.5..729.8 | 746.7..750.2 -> -0.01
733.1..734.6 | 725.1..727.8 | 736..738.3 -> 0.03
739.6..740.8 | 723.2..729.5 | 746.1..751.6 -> 0.01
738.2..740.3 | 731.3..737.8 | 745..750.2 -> 0.02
